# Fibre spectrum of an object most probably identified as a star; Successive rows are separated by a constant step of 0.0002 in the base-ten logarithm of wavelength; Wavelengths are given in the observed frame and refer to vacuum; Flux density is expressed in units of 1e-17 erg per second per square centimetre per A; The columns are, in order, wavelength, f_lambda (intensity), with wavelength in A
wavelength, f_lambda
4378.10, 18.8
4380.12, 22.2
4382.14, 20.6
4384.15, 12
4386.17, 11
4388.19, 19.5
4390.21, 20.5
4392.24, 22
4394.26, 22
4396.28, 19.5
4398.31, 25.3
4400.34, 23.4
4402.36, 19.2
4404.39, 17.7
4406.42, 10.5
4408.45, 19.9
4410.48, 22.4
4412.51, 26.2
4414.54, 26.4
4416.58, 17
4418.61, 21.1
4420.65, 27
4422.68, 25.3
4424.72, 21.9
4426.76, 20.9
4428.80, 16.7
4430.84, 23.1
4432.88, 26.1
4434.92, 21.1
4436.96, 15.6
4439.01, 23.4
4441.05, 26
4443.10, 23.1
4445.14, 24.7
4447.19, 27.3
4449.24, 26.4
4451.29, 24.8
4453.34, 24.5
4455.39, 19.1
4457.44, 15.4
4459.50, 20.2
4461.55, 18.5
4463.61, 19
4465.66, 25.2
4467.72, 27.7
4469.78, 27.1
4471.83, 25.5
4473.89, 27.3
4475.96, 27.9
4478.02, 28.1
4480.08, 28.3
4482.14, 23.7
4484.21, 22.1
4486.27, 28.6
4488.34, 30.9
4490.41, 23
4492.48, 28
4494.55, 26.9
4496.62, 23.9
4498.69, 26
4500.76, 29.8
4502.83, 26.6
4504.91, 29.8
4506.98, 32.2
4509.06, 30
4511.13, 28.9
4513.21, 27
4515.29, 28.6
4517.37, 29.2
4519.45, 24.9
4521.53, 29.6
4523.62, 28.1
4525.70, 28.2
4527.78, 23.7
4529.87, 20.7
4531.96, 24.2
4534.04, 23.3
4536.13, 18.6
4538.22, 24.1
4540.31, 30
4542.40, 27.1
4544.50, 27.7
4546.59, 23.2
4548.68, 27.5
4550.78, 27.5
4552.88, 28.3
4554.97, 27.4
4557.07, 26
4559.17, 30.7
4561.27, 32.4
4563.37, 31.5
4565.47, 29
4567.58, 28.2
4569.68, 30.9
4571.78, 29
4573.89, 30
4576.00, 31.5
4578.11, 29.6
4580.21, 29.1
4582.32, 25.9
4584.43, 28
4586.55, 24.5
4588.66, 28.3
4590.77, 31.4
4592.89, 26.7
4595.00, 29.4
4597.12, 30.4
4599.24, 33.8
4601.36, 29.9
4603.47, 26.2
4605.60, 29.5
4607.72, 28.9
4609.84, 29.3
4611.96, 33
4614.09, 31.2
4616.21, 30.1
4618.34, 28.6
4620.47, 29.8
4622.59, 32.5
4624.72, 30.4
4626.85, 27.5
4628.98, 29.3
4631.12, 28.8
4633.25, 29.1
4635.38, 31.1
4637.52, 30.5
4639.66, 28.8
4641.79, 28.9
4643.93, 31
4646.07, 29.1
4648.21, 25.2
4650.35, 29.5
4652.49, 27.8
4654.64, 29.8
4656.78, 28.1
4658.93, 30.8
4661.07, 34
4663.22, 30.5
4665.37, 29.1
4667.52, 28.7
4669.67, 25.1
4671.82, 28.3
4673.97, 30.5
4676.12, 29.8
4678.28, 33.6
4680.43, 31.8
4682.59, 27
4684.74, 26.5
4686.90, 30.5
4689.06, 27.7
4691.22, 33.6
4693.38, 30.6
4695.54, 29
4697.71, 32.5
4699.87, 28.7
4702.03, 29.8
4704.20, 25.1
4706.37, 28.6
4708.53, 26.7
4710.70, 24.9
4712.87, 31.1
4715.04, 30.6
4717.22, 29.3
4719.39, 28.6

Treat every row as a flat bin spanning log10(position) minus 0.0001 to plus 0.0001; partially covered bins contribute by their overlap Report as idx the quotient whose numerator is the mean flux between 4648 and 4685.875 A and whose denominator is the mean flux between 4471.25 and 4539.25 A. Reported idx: 1.10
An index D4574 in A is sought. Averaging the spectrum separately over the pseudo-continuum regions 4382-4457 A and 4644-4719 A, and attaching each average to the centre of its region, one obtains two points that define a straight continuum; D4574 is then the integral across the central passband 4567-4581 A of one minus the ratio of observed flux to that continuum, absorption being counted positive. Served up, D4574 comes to -2.0 A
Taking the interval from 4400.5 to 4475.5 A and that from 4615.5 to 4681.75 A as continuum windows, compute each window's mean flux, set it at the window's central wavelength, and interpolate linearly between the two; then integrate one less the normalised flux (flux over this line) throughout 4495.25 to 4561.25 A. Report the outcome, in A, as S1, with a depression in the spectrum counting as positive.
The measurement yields -3.9 A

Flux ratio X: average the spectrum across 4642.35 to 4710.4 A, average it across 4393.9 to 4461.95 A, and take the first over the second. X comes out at 1.3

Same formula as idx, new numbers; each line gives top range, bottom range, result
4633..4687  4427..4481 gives 1.25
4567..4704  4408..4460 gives 1.31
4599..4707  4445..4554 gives 1.14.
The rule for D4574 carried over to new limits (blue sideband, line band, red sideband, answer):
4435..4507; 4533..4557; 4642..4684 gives 0.69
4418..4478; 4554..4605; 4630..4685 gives -3.86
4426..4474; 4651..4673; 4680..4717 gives -0.86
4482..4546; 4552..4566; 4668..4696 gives -0.99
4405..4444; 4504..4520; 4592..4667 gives -2.44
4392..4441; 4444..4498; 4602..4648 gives -2.63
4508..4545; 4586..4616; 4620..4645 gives -0.82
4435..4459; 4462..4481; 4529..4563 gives -1.96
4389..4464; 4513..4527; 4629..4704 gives -1.79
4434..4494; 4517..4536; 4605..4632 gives 0.88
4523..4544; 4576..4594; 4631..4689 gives -1.00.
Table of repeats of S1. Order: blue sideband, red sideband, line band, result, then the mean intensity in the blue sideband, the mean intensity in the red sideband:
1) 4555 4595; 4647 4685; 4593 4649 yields -1.0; 29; 29.3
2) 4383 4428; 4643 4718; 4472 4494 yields -3.6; 20.5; 29.3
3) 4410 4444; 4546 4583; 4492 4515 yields -1.8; 22.5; 28.9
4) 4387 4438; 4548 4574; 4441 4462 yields 0.5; 21.2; 29.1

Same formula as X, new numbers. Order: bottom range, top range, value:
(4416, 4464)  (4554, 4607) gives 1.32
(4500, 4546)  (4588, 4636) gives 1.11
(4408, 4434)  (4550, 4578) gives 1.30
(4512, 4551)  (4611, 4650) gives 1.15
